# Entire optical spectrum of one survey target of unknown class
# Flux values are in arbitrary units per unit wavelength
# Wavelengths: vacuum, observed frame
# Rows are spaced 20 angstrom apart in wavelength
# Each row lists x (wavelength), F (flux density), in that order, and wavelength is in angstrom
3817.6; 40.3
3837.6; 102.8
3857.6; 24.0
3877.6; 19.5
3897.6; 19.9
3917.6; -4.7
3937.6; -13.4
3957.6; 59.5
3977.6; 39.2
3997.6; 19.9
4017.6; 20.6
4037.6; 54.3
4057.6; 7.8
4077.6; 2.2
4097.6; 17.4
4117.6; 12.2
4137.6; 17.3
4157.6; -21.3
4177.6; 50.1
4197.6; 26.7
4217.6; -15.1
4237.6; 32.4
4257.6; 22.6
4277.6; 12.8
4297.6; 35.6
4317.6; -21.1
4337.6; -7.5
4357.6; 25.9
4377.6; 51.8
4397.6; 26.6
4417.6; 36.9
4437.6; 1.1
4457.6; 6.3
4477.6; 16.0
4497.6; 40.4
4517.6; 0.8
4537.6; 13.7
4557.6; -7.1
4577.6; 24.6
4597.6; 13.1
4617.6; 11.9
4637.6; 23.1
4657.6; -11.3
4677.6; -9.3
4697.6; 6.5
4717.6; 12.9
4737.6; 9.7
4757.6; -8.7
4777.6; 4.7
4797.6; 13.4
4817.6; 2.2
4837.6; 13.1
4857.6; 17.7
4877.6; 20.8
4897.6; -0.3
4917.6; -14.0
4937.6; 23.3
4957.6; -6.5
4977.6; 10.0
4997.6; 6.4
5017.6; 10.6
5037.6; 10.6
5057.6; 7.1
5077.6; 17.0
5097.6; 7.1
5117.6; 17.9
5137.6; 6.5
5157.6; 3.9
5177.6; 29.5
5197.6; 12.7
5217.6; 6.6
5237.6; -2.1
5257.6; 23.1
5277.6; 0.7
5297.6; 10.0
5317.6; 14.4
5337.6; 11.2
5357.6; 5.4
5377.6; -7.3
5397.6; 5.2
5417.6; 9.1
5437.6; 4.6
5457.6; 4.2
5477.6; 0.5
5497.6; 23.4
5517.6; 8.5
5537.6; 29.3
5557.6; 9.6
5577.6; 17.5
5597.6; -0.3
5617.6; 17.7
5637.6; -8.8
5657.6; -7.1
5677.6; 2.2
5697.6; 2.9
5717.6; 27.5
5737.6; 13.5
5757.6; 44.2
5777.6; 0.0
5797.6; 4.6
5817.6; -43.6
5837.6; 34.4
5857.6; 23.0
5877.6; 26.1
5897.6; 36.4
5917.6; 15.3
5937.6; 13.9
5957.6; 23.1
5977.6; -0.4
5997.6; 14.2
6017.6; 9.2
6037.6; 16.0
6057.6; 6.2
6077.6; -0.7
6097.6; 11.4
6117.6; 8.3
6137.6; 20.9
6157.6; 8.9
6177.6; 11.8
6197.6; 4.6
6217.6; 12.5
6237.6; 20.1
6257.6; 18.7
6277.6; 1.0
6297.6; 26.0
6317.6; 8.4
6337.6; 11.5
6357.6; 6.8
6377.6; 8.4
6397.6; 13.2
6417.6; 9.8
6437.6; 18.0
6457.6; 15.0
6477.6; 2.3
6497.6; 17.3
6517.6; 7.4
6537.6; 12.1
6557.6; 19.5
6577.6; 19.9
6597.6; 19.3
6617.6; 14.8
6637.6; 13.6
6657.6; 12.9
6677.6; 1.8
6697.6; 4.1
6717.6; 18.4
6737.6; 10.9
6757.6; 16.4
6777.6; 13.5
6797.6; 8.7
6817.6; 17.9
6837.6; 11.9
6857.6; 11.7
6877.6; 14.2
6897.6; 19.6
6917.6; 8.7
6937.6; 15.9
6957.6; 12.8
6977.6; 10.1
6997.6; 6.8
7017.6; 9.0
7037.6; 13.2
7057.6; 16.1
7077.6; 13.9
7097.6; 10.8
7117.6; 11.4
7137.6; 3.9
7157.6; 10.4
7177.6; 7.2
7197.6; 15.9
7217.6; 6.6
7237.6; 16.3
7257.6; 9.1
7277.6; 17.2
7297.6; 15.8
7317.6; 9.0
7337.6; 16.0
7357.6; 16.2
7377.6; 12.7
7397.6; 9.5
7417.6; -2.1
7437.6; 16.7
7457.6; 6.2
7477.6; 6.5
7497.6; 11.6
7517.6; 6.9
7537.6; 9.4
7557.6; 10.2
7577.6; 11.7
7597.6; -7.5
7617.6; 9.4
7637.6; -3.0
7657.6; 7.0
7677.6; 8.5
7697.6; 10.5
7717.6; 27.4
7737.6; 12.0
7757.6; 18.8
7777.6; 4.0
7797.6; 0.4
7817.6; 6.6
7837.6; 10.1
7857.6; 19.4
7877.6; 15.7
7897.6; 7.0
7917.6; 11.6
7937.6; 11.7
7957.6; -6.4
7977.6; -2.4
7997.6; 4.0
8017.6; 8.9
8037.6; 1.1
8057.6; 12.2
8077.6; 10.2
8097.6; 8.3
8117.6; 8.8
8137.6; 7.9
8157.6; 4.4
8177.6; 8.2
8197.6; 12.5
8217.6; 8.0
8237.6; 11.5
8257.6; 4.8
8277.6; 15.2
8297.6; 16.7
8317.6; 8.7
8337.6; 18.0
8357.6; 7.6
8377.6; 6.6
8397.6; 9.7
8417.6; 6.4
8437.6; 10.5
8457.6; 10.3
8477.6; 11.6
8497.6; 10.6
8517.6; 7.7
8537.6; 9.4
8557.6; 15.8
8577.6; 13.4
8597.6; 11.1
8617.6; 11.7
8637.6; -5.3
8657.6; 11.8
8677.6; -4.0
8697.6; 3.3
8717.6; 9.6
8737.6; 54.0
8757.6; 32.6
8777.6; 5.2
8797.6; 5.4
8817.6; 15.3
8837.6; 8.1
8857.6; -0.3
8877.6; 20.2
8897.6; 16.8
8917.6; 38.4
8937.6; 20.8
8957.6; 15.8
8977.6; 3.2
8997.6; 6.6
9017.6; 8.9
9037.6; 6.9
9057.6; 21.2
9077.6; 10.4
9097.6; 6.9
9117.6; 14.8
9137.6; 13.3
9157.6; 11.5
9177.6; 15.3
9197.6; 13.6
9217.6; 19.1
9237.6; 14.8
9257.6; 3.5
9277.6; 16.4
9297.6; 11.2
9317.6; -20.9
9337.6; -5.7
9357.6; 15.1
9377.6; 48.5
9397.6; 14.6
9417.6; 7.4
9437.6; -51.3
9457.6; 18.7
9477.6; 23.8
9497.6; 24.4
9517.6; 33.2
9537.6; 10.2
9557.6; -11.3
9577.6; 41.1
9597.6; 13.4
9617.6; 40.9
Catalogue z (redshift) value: 1.346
